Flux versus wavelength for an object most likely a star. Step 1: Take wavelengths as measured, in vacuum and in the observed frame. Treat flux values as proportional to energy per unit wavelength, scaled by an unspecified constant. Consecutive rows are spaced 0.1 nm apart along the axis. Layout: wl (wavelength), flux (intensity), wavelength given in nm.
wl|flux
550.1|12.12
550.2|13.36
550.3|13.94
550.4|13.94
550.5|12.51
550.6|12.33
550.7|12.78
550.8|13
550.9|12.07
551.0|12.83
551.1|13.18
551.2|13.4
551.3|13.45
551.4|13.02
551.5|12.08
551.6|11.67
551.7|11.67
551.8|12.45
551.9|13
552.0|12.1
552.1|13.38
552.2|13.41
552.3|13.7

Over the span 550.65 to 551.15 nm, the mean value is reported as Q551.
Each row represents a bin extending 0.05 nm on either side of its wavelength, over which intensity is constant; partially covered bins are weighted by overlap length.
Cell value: 12.8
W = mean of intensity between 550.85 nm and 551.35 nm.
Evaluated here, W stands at 13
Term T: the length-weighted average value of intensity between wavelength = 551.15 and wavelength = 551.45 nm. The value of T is 13.3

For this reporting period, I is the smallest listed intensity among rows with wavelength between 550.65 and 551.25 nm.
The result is 12.07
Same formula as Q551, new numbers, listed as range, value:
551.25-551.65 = 12.6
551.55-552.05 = 12.2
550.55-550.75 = 12.6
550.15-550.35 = 13.7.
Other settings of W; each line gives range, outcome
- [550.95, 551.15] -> 13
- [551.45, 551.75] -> 11.8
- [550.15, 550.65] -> 13.2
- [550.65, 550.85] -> 12.9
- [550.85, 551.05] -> 12.4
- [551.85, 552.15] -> 12.8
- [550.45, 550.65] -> 12.4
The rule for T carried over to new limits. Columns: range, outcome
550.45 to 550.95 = 12.5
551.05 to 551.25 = 13.3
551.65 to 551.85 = 12.1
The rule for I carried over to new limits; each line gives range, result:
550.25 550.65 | 12.33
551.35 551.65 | 11.67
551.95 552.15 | 12.1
